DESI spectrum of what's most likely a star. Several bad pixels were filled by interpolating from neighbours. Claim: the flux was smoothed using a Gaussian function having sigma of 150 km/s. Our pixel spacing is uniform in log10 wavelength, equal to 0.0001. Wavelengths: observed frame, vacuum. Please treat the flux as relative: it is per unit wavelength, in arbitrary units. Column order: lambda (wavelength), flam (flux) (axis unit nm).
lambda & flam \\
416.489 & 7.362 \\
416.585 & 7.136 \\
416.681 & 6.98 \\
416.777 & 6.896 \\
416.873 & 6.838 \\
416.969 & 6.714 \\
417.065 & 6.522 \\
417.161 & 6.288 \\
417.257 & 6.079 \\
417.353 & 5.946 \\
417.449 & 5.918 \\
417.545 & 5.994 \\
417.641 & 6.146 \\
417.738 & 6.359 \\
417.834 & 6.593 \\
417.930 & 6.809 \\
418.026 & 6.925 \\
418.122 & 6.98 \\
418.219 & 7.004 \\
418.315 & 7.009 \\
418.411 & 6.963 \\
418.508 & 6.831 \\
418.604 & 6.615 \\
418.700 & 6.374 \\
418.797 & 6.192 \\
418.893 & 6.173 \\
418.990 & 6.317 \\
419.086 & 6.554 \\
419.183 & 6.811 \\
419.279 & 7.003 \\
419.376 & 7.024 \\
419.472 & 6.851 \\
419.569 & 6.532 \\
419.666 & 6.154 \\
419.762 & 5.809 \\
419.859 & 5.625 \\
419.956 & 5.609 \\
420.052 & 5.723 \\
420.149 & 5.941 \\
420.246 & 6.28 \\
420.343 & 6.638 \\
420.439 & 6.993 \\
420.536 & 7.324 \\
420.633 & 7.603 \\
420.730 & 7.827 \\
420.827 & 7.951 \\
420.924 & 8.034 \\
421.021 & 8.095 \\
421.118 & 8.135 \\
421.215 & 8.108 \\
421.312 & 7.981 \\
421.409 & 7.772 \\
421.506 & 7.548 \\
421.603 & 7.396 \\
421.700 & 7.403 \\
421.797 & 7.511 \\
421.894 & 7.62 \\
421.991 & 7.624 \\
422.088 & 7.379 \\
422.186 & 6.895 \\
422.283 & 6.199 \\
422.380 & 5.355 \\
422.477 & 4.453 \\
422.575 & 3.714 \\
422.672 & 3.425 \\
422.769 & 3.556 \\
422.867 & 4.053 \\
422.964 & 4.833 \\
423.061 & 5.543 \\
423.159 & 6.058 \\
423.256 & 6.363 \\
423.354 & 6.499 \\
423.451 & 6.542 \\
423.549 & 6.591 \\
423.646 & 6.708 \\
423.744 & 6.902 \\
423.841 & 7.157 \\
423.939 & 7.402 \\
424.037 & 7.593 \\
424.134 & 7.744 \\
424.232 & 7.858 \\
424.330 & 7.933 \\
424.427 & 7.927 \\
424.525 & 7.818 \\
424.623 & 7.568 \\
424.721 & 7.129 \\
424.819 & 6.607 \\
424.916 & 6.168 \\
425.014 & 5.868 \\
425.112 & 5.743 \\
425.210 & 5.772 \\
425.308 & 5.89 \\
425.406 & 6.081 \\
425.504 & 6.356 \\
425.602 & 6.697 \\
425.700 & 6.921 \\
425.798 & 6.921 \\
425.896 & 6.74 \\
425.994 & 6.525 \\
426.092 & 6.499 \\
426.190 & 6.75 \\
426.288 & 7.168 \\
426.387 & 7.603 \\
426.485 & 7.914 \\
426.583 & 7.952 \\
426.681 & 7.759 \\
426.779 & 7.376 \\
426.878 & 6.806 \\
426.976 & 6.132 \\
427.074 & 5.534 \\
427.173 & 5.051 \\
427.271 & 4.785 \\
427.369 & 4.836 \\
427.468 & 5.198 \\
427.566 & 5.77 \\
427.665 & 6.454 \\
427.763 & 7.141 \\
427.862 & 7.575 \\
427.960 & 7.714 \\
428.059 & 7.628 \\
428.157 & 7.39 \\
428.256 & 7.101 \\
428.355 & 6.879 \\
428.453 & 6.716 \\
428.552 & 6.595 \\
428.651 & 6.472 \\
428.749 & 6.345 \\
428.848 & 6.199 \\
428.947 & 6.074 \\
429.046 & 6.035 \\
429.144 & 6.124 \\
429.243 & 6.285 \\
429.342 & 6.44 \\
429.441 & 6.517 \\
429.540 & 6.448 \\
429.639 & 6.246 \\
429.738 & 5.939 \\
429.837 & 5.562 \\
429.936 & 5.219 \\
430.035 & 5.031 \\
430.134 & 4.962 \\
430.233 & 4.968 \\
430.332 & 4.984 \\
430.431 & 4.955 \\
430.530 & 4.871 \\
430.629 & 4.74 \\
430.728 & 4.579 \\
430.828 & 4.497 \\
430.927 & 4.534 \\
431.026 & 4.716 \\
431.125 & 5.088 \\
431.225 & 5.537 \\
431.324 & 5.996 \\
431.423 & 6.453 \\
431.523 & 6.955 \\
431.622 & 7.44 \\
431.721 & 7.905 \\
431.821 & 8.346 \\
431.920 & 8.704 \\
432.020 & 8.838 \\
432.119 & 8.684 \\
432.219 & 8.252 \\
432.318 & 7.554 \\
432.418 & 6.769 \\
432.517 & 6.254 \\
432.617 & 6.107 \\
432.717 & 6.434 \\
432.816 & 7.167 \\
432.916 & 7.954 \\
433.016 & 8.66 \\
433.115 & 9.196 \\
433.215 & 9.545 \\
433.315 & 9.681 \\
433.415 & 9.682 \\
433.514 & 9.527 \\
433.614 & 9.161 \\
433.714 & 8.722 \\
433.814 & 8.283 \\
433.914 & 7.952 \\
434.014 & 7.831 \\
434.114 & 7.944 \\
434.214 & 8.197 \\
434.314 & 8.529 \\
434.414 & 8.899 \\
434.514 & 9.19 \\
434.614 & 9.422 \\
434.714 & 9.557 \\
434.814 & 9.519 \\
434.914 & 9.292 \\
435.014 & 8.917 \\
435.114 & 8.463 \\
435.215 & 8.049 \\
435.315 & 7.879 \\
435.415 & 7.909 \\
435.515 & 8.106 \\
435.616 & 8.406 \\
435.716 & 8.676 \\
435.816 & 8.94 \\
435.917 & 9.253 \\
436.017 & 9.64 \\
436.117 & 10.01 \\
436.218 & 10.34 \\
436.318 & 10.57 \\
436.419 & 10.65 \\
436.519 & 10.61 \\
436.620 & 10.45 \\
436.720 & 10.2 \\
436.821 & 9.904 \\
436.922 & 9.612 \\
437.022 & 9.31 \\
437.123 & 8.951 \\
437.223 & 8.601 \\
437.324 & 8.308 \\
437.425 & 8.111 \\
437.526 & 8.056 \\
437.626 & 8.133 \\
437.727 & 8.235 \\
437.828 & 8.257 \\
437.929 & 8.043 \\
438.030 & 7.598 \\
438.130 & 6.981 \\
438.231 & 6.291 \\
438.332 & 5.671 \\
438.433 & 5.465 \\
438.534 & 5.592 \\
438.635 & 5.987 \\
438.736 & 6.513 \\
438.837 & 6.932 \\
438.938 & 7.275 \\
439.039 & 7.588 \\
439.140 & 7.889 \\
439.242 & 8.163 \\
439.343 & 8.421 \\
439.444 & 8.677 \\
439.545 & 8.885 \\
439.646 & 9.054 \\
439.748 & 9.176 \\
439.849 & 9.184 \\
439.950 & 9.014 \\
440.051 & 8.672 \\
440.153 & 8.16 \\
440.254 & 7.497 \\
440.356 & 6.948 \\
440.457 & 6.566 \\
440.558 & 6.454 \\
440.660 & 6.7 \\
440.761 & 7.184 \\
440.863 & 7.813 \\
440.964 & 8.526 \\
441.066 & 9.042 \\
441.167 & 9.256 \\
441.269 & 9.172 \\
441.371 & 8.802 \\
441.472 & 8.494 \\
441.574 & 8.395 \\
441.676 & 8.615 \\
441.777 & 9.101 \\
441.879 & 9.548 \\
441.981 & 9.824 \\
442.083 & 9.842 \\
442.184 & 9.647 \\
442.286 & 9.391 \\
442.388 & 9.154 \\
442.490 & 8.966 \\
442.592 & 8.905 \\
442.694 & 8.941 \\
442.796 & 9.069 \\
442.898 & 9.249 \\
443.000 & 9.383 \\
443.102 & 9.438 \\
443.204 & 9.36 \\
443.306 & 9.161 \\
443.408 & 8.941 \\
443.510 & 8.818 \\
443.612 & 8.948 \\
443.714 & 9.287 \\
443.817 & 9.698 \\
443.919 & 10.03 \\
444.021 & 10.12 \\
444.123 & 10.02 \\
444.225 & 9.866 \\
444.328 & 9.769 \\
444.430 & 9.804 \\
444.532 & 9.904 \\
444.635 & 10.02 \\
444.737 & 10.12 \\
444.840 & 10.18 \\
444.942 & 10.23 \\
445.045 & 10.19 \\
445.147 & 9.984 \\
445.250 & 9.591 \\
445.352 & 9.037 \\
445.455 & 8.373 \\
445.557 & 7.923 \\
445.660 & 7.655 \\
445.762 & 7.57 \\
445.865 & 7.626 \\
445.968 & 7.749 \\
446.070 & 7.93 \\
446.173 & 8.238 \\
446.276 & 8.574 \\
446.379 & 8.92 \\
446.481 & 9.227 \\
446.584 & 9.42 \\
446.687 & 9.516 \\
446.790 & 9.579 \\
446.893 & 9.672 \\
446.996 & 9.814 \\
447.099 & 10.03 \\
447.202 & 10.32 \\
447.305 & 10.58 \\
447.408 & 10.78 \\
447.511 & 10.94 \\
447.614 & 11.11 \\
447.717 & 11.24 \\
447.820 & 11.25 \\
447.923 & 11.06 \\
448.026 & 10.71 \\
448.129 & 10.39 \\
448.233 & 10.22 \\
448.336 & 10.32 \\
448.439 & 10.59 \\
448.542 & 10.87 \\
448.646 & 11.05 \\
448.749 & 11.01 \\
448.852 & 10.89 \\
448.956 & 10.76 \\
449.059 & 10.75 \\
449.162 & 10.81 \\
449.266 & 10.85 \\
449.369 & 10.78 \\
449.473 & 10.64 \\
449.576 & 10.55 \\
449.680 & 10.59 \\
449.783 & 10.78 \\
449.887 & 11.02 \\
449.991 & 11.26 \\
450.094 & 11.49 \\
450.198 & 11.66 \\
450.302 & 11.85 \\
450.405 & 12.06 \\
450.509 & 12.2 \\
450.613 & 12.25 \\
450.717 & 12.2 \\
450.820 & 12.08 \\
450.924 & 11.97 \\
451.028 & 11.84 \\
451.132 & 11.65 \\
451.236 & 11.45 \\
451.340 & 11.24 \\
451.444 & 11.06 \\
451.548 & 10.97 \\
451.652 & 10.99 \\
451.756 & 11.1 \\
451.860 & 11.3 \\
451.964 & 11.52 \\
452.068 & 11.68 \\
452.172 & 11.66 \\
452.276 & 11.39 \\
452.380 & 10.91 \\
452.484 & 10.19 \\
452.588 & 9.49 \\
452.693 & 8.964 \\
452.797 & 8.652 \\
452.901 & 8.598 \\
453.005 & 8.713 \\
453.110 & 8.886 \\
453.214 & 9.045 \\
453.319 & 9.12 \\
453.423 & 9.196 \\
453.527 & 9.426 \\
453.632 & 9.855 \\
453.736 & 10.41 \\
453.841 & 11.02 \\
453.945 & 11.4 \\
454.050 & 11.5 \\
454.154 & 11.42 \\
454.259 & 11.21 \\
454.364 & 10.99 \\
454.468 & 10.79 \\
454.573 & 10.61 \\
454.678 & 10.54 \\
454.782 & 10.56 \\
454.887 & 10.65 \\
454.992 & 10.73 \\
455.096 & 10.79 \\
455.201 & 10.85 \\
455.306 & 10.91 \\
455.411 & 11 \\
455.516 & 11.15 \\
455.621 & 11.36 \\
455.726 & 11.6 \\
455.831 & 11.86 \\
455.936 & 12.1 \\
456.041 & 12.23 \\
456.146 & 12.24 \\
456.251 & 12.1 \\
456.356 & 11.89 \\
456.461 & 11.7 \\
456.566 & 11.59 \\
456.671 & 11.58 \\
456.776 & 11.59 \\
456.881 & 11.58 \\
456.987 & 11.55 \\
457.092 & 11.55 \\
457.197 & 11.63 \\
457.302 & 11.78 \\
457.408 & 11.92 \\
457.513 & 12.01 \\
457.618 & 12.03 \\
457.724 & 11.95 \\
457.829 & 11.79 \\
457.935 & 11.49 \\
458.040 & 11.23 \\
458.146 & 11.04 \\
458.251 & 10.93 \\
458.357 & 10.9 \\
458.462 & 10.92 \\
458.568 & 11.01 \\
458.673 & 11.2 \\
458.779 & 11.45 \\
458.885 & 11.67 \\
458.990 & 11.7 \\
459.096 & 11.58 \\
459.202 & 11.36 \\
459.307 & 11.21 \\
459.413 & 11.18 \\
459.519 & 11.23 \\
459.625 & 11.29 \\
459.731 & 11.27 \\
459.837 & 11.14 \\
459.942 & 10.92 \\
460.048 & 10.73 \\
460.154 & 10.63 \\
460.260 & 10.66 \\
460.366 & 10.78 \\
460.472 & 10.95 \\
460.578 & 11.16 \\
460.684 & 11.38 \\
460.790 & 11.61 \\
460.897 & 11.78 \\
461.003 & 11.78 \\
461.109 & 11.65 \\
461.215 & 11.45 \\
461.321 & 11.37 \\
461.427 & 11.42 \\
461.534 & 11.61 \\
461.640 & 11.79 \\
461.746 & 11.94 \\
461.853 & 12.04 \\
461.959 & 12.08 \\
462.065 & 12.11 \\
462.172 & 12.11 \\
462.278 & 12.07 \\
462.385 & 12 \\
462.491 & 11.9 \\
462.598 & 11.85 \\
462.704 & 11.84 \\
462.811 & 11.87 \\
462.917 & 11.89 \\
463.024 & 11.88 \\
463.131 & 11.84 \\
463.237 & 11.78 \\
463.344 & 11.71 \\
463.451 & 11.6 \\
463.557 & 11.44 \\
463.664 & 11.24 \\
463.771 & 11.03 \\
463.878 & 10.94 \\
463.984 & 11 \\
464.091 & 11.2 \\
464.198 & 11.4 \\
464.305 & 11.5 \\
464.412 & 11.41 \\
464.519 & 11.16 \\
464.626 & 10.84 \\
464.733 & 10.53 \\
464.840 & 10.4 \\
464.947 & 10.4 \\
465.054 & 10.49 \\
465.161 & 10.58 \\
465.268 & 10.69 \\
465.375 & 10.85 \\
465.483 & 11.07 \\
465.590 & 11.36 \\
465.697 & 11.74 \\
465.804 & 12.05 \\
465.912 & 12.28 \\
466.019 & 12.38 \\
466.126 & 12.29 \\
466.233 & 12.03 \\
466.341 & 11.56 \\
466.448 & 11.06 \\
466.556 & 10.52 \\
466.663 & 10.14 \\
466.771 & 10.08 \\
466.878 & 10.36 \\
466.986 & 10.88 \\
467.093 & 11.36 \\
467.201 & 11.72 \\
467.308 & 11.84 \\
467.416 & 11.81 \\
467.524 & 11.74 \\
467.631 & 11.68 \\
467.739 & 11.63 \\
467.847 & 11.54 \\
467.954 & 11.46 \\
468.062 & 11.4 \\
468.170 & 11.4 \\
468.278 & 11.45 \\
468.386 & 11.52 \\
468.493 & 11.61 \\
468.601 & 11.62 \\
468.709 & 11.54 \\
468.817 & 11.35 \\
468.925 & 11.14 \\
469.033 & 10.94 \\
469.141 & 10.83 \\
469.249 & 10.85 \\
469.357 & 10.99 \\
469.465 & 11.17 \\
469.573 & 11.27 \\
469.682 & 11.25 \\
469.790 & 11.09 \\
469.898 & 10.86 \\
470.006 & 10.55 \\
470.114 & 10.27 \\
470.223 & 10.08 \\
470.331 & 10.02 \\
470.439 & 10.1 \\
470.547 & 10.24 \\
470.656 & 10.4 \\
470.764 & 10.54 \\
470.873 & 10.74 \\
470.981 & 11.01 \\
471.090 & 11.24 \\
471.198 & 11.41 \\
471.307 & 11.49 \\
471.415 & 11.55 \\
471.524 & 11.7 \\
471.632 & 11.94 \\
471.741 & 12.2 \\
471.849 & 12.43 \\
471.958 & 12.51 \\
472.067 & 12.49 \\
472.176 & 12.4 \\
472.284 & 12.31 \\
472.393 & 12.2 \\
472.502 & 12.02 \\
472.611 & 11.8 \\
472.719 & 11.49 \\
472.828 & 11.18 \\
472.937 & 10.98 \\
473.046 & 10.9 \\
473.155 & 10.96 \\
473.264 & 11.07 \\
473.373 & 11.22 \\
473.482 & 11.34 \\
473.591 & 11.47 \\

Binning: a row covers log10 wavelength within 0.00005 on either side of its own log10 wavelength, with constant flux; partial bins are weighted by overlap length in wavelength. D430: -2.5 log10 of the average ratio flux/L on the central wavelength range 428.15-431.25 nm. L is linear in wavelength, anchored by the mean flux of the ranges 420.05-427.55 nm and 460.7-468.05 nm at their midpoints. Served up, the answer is 0.27 mag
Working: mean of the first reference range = 6.65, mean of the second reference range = 11.4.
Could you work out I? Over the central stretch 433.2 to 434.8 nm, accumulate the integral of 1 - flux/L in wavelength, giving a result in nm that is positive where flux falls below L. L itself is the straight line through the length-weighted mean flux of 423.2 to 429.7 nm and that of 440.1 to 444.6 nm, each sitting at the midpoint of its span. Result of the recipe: -0.236 nm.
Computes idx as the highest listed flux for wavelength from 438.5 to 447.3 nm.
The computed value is 10.32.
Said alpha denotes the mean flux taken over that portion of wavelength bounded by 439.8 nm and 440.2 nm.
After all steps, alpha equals 8.76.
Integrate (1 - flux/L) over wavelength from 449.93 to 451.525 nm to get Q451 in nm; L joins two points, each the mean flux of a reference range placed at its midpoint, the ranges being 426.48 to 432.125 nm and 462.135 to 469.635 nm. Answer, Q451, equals -0.43 nm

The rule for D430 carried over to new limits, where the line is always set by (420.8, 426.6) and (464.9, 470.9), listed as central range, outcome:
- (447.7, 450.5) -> -0.183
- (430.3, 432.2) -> 0.198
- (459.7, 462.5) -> -0.103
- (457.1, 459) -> -0.134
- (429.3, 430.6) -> 0.308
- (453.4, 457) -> -0.133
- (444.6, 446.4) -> 0.003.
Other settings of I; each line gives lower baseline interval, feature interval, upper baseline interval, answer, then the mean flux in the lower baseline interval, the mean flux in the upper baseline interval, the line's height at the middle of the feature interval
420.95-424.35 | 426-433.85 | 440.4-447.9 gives 0.82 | 6.62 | 9.22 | 7.5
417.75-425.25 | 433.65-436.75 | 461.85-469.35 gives -0.34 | 6.67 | 11.4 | 8.14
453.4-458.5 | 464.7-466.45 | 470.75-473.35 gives 0.03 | 11.3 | 11.6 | 11.5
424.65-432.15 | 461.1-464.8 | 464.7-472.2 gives -0.36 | 6.35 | 11.2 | 10.6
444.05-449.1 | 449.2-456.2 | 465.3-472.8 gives -0.46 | 9.83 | 11.3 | 10.2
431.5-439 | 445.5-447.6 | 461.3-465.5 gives 0.10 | 8.36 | 11.4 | 9.59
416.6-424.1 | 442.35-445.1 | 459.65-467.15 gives -0.11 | 6.58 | 11.4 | 9.17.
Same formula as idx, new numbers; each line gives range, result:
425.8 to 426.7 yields 7.952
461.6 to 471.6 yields 12.38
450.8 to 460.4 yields 12.24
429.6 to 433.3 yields 9.545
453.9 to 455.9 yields 11.86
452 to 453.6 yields 11.68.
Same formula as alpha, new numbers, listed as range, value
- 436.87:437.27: 9.14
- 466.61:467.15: 10.6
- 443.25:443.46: 9.07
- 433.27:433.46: 9.67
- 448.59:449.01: 10.9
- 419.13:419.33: 6.89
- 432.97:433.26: 9.15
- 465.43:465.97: 11.7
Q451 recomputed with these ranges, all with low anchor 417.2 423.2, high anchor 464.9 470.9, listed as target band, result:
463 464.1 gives -0.07 nm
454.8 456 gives -0.15 nm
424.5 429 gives 0.34 nm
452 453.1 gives -0.04 nm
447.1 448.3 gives -0.21 nm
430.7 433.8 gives 0.11 nm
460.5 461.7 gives -0.12 nm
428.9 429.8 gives 0.14 nm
